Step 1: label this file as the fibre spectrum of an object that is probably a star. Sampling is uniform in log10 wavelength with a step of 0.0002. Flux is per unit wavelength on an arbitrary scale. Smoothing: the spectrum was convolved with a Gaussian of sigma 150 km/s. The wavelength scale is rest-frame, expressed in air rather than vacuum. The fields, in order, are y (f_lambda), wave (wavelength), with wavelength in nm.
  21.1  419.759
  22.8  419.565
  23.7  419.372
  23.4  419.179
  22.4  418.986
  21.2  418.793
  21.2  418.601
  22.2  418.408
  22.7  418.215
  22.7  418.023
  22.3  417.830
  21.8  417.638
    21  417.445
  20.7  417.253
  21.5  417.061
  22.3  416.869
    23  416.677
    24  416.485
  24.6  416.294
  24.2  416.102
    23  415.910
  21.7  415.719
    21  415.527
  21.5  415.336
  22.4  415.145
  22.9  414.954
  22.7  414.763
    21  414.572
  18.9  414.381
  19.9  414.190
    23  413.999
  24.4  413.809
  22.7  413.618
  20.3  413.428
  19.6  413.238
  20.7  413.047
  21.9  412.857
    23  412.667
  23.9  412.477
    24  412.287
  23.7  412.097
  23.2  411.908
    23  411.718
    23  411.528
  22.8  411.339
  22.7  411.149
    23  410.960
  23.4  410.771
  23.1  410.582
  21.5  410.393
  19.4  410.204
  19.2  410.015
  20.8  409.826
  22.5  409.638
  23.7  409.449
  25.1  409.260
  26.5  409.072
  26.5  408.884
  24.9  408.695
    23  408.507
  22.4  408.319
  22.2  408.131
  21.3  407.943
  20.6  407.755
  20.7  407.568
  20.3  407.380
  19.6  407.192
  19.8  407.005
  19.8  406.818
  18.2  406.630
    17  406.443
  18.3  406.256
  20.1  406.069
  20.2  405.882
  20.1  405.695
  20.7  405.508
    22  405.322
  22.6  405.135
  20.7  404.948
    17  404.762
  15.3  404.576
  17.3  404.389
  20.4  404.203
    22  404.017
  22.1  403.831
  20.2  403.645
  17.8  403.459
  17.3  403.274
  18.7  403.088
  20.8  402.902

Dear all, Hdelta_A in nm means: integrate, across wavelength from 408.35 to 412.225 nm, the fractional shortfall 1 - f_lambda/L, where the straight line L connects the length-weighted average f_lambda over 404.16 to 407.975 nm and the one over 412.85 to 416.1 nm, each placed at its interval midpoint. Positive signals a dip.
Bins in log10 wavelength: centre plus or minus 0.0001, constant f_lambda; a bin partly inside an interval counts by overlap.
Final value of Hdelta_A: -0.45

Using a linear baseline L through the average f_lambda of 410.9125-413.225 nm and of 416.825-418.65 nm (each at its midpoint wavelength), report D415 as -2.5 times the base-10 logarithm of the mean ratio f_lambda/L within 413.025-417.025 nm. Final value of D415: 0.009 mag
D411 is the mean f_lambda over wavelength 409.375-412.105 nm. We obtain 22.3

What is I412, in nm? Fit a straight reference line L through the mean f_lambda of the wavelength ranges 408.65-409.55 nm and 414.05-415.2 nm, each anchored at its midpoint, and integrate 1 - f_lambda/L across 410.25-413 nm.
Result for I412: 0.07 nm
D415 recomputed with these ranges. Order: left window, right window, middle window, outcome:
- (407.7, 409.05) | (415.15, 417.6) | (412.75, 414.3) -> 0.06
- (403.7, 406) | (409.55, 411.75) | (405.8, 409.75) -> -0.03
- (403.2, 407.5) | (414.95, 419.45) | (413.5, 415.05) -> -0.01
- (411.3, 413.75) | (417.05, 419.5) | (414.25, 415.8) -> 0.04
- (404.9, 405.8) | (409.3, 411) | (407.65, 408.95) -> -0.06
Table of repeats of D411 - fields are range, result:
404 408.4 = 19.9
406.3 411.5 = 21.8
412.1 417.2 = 22.2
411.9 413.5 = 22.2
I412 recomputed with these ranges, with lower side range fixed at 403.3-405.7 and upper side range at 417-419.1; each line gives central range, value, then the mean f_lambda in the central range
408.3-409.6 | -0.265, 24.6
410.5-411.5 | -0.108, 23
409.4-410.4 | -0.022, 21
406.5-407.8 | 0.028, 19.8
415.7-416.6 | -0.089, 23.7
